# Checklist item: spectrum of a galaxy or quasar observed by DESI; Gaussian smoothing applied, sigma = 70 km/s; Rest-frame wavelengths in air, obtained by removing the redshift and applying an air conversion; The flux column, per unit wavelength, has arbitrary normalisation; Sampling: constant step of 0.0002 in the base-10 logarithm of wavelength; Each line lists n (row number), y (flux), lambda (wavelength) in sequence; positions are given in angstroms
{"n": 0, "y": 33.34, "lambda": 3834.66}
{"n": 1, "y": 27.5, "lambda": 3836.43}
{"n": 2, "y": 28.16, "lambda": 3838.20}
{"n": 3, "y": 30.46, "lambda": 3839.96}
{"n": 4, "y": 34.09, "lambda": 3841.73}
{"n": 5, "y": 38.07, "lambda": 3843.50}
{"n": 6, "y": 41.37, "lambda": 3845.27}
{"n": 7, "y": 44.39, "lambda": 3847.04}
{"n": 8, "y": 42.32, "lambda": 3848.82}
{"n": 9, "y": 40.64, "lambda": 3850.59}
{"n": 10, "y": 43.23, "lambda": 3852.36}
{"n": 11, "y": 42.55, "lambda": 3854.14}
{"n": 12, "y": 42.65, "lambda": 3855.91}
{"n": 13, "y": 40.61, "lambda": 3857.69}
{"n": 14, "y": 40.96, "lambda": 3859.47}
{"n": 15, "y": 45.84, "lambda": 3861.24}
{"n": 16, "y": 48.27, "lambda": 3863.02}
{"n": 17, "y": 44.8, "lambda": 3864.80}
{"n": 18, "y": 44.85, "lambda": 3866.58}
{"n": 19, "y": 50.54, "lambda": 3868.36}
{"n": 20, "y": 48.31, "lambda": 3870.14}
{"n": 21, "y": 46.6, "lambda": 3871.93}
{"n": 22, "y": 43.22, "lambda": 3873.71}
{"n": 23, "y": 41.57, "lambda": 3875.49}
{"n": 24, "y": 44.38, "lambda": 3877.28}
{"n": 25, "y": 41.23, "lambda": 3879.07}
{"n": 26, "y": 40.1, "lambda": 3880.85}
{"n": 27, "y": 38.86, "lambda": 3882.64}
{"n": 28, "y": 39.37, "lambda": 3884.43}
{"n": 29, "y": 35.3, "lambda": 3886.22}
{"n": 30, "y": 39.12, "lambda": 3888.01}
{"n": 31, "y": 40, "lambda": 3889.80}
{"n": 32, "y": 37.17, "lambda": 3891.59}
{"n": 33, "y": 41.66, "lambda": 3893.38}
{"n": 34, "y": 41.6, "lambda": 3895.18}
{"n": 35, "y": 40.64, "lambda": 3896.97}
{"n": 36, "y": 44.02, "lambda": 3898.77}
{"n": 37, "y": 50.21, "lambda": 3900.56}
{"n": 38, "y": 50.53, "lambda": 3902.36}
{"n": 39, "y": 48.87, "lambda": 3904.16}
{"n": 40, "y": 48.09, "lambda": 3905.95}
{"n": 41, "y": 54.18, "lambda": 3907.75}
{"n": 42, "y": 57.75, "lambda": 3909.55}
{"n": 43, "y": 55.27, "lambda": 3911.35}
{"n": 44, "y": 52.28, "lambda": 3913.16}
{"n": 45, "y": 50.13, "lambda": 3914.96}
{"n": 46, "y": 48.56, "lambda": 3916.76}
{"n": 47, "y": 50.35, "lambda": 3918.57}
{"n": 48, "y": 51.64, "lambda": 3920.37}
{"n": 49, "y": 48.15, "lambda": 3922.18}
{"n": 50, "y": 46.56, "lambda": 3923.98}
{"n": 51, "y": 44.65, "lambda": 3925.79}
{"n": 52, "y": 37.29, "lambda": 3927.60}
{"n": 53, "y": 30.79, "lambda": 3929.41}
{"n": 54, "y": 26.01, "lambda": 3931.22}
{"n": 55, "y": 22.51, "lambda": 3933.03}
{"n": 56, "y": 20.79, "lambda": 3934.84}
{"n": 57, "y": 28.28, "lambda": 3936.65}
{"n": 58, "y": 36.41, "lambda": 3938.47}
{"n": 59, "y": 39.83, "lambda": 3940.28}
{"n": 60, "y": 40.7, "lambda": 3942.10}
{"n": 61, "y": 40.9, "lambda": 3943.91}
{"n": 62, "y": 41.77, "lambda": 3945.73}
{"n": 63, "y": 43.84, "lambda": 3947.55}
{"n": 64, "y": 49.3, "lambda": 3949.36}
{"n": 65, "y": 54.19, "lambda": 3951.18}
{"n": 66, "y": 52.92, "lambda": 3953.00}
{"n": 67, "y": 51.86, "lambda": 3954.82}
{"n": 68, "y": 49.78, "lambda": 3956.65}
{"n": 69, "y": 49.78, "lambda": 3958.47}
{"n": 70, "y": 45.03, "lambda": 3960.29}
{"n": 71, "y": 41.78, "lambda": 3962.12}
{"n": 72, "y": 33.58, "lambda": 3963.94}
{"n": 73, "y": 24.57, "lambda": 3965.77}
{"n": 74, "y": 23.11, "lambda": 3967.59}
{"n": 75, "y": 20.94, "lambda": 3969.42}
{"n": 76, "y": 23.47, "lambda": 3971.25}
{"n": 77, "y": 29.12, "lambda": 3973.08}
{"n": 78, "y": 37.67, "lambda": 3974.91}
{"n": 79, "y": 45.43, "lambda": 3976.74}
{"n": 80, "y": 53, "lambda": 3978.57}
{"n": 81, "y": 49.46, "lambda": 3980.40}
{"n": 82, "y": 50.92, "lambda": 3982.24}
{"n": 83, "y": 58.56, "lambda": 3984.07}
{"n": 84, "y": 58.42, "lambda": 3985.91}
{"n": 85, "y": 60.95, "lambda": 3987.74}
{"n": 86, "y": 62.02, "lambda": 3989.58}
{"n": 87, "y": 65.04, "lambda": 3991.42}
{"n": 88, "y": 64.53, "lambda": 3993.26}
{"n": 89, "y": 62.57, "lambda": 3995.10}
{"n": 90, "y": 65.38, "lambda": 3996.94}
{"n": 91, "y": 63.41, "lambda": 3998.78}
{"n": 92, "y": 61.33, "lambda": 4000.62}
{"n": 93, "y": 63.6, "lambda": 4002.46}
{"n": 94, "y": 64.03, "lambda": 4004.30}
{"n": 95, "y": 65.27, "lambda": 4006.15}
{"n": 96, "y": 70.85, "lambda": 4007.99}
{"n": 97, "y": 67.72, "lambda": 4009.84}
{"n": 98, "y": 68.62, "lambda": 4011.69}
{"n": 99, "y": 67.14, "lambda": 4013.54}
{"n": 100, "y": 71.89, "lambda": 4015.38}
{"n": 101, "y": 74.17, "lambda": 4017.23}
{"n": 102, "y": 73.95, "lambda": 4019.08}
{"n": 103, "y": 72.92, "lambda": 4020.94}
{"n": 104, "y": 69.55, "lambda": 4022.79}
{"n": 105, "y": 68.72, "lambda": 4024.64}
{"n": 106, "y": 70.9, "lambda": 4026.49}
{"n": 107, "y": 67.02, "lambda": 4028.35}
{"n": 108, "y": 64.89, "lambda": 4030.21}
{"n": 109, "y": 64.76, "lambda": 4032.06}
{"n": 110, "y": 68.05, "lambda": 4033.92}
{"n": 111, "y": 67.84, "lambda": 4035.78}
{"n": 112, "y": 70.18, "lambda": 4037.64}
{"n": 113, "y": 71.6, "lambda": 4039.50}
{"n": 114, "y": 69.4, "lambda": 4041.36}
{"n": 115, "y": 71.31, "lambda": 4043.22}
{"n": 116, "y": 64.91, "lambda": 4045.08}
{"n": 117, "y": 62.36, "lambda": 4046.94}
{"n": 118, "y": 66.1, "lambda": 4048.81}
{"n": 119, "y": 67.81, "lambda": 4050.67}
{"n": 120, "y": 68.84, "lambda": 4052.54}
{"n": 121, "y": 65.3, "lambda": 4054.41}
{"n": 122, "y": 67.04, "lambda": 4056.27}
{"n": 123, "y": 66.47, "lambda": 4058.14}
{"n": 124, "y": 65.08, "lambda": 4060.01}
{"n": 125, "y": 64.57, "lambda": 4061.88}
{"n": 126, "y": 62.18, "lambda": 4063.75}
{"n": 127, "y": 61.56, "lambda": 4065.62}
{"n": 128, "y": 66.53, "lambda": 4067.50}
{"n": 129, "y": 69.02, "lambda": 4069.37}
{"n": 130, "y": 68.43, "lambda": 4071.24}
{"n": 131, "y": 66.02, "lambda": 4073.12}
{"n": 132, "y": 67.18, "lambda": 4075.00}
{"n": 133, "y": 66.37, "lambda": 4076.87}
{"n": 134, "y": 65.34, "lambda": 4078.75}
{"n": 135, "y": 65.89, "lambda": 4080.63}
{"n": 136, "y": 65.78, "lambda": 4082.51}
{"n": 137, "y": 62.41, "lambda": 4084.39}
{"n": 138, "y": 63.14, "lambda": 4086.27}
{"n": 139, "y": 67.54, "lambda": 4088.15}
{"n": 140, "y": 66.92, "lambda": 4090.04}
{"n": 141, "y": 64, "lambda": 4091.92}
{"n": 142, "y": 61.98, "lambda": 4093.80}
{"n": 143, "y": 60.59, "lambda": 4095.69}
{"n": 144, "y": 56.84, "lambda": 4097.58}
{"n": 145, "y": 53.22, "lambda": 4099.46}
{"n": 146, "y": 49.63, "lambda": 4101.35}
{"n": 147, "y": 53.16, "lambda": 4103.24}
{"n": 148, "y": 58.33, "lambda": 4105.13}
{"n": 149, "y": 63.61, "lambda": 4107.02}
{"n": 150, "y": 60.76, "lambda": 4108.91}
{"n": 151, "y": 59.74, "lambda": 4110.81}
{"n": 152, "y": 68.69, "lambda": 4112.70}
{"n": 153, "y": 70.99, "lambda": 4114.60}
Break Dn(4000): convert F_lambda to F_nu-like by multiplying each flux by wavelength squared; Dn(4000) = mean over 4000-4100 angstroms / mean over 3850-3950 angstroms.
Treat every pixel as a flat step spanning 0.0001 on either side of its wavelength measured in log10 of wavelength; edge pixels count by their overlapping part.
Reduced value 1.67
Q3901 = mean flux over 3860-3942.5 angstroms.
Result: 43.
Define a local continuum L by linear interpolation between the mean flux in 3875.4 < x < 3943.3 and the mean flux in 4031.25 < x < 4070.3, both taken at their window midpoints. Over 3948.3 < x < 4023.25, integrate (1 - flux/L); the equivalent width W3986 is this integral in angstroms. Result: 1.9 angstroms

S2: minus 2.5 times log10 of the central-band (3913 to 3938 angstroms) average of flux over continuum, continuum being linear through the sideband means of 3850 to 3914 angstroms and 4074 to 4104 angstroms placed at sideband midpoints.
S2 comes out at 0.22 mag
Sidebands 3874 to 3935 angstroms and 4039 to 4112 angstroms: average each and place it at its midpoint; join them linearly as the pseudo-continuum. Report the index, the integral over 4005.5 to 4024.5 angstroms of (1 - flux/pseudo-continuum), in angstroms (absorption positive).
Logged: -4.56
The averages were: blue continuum 43.2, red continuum 64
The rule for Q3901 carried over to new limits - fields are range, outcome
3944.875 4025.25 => 54.4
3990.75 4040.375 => 67.6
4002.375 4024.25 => 69.3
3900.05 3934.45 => 45.5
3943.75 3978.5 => 40.2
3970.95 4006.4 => 55.6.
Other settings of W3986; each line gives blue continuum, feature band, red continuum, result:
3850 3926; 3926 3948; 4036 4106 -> 7.1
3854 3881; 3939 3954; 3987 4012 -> 3.0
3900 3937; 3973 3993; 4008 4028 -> 2.7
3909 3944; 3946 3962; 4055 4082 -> -1.0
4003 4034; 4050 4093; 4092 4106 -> -3.5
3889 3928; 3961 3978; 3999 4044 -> 7.8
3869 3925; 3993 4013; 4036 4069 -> -1.8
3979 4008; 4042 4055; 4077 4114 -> -1.1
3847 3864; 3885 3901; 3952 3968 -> 0.7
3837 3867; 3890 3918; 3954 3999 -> -2.9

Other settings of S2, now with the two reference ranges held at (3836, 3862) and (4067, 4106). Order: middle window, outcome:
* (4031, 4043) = -0.189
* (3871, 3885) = -0.002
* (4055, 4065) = -0.086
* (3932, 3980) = 0.275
